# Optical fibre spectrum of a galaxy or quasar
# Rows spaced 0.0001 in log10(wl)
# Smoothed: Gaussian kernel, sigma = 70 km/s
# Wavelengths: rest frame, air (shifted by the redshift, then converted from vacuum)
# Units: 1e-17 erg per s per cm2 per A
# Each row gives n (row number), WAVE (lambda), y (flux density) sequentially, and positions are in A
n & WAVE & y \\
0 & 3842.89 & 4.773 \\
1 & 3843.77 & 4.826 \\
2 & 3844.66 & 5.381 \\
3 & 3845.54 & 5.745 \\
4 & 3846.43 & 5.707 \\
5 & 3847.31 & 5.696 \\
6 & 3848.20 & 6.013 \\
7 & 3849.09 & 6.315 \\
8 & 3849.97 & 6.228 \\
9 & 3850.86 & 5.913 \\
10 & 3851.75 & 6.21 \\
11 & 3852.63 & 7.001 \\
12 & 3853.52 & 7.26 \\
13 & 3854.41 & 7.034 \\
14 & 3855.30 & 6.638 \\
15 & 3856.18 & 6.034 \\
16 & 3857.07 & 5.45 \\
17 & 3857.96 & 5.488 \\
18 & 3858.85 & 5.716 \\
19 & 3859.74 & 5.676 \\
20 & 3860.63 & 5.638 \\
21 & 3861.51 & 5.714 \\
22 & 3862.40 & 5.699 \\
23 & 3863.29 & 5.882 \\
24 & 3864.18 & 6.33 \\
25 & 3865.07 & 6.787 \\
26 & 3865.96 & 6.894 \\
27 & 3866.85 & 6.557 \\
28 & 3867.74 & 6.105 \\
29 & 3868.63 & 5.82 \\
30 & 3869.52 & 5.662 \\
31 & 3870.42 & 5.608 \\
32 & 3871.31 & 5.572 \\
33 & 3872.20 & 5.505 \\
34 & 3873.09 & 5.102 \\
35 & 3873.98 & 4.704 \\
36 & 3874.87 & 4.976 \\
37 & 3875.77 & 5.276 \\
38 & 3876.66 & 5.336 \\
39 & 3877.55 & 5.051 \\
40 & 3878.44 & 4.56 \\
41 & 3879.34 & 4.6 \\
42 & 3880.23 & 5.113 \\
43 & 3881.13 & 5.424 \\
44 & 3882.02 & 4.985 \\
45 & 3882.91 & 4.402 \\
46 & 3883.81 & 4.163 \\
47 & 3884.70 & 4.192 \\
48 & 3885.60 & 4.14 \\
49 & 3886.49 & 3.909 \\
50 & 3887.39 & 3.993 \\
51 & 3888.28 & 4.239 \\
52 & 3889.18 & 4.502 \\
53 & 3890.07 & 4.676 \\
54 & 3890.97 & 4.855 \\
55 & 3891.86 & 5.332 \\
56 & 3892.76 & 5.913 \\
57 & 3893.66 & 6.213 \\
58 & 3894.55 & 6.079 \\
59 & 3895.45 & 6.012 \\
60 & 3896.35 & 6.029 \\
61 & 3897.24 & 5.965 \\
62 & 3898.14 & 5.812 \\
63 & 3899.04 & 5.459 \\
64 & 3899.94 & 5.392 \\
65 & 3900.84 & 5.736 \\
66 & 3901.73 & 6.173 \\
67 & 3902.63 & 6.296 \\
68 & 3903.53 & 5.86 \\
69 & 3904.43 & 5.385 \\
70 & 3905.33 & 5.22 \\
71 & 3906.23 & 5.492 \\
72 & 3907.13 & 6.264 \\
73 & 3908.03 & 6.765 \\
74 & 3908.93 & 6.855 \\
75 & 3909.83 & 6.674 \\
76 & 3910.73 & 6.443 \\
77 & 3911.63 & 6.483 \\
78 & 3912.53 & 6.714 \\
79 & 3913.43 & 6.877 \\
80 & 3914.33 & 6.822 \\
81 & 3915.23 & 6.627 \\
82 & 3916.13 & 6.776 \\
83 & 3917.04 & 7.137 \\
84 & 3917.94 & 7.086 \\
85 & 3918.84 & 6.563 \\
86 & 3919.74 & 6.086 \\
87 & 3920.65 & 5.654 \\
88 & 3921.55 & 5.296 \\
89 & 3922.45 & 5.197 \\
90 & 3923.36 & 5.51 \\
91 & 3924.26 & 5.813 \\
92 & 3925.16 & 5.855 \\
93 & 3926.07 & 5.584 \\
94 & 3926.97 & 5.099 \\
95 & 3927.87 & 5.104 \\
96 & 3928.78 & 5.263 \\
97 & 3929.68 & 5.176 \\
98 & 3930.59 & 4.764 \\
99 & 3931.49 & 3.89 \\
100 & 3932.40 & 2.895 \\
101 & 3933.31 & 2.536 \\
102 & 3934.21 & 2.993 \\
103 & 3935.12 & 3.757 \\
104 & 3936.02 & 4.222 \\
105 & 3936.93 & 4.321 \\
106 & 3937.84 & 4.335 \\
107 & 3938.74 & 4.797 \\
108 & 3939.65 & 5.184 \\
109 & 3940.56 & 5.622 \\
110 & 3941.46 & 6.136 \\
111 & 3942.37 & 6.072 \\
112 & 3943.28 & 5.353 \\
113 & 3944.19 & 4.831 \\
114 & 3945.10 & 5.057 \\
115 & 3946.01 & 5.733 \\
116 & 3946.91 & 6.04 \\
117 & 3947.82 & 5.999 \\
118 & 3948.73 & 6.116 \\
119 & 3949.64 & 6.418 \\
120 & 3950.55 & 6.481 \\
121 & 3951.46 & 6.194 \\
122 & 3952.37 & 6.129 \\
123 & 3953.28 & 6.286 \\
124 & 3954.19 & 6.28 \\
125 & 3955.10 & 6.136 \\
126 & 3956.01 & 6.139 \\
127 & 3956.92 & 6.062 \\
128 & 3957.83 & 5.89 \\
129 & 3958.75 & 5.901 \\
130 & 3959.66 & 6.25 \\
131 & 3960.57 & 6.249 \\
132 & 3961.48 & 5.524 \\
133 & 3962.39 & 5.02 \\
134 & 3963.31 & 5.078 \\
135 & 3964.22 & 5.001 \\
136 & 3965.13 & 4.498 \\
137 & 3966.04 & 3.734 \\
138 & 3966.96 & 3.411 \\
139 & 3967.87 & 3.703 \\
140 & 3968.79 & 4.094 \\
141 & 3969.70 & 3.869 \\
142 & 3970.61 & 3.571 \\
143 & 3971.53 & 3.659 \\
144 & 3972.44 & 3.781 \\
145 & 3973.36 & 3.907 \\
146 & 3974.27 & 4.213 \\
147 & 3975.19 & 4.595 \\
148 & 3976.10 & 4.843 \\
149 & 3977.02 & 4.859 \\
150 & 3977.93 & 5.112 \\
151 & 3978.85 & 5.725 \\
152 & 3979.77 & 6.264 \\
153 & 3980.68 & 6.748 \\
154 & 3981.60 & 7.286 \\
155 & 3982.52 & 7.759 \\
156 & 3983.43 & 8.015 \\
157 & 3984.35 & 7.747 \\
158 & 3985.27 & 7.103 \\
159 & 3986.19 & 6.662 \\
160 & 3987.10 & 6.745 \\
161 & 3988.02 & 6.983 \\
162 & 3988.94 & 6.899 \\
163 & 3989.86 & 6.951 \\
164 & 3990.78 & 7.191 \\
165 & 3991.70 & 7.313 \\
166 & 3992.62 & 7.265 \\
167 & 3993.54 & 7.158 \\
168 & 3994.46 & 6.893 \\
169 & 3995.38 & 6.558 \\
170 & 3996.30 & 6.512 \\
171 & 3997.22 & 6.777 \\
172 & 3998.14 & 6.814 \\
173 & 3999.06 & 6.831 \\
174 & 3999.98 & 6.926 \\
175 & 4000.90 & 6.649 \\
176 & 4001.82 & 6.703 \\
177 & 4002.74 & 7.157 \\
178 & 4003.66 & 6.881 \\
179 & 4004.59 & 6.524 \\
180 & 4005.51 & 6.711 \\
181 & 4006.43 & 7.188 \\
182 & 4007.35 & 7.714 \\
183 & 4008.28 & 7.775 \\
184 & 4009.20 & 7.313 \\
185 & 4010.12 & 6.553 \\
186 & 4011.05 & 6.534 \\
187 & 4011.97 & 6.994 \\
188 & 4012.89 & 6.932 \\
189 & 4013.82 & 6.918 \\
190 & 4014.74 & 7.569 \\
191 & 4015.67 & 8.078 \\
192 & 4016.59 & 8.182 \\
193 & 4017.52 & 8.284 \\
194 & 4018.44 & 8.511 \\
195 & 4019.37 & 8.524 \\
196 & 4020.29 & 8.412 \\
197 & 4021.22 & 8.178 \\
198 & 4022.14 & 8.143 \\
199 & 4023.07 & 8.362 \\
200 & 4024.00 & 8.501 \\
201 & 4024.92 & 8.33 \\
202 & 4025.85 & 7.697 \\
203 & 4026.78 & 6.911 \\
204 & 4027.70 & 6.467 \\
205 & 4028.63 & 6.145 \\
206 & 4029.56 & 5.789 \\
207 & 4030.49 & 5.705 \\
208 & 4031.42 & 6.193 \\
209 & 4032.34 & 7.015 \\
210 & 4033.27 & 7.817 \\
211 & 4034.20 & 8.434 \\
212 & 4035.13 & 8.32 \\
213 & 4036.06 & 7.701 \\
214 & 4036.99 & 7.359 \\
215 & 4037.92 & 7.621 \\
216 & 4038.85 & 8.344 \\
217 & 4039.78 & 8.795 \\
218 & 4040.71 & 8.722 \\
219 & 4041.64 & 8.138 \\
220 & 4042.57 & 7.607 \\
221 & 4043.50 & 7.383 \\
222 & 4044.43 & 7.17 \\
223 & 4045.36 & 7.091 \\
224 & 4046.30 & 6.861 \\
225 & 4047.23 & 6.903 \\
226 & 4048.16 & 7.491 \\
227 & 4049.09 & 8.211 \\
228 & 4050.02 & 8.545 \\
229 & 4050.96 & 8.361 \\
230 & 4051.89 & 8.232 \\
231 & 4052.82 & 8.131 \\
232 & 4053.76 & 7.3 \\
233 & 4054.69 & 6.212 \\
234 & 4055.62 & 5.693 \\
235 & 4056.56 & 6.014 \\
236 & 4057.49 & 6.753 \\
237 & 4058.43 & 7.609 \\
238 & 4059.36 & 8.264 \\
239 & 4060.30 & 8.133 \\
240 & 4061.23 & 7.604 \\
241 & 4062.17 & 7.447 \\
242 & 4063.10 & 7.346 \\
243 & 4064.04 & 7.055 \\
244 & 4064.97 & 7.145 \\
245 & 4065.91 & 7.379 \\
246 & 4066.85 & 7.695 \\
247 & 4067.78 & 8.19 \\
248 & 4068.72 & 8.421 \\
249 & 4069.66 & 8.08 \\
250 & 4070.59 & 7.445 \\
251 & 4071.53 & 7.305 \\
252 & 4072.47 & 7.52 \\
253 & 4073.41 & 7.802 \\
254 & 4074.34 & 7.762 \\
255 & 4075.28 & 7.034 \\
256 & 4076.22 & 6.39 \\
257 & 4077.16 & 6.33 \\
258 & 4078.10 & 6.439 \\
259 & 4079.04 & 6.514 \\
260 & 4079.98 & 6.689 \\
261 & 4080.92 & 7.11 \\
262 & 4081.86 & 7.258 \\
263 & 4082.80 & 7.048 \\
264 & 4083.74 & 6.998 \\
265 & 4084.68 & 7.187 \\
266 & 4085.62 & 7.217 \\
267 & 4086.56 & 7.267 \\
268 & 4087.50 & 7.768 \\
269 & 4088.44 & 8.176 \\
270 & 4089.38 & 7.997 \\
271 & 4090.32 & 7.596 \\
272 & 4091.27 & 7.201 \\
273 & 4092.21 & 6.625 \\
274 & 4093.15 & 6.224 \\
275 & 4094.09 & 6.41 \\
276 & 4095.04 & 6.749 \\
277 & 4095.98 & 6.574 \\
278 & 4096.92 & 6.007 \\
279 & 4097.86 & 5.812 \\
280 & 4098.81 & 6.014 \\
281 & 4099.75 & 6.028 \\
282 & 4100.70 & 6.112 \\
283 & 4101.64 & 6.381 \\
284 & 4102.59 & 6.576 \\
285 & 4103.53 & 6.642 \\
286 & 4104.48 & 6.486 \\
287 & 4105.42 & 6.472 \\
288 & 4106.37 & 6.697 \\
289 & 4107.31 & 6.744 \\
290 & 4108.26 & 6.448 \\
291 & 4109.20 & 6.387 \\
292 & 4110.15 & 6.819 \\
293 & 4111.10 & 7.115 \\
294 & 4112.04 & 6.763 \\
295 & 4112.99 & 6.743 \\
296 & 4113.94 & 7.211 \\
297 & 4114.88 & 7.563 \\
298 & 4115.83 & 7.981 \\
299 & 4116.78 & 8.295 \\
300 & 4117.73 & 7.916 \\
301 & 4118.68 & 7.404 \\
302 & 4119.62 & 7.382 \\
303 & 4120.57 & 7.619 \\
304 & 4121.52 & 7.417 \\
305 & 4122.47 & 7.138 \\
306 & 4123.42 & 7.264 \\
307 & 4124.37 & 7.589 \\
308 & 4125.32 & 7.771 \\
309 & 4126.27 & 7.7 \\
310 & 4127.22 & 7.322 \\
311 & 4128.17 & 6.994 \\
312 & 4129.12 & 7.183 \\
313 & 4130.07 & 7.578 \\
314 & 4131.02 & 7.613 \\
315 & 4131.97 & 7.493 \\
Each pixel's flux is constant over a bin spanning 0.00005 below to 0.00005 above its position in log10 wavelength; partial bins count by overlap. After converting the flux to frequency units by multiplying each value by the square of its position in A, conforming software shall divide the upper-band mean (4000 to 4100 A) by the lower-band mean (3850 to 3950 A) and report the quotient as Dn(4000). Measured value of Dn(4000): 1.4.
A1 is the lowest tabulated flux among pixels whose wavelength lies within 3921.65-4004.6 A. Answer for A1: 2.536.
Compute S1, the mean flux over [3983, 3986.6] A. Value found 7.37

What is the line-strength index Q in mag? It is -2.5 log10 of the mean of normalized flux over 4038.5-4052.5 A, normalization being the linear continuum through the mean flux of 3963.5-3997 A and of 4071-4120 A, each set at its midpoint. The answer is -0.22 mag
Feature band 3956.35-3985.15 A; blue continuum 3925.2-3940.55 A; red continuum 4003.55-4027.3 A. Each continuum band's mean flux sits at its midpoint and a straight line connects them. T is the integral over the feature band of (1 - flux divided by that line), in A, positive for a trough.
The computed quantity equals 3.1 A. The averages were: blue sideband 4.44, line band 5.26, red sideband 7.61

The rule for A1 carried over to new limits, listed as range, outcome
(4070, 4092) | 6.33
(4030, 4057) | 5.693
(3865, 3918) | 3.909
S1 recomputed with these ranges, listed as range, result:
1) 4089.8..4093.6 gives 6.93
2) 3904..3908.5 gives 5.83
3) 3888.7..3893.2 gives 5.05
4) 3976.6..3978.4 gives 5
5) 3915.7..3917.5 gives 6.94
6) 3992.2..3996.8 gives 6.87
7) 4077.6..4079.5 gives 6.47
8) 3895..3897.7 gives 6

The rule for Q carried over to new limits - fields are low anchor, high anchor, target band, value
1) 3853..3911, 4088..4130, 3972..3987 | 0.05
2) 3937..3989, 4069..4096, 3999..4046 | -0.17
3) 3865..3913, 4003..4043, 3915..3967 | 0.16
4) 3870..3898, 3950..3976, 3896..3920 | -0.23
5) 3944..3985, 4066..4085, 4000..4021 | -0.18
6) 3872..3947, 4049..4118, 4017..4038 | -0.16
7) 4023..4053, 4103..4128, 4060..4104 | 0.04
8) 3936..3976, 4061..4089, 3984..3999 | -0.19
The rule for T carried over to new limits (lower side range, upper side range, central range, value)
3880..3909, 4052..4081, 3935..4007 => 4.1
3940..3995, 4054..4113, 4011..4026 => -3.9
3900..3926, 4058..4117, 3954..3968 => 2.4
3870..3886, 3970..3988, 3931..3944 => 2.3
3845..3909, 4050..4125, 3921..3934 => 2.5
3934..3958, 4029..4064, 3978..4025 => -4.6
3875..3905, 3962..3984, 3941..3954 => -2.3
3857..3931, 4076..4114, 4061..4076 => -2.1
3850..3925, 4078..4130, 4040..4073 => -3.9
